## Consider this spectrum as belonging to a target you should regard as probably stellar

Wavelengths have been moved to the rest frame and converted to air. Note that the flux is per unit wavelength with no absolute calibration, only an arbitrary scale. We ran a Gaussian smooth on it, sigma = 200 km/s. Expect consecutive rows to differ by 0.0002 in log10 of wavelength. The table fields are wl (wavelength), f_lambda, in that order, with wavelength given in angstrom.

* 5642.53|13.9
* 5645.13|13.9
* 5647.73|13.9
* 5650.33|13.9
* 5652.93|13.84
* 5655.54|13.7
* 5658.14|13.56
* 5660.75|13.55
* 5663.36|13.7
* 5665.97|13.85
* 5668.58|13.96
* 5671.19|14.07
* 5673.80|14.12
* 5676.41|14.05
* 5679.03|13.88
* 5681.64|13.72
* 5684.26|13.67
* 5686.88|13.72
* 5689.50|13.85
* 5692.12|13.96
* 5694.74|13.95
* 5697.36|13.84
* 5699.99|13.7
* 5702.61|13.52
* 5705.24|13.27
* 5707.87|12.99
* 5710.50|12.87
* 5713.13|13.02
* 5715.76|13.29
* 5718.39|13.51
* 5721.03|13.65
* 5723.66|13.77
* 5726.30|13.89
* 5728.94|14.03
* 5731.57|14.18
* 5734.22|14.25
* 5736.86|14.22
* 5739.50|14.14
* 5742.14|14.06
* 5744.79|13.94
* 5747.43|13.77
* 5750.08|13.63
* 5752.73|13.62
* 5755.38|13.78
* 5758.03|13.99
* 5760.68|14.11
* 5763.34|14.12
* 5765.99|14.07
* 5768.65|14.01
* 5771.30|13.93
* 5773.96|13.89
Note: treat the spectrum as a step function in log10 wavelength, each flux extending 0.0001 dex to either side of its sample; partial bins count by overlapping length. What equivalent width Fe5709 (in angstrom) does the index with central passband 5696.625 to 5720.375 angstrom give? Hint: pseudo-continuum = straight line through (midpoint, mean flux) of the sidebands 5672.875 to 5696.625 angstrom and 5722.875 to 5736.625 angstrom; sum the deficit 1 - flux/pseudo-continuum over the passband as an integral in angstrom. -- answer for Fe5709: 1.1 angstrom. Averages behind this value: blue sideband 13.9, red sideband 14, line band 13.3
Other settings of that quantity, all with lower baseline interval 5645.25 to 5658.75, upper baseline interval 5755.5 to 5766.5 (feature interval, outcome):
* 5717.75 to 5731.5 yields 0.1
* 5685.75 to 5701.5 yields 0.1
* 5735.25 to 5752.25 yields 0.1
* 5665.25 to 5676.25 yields -0.1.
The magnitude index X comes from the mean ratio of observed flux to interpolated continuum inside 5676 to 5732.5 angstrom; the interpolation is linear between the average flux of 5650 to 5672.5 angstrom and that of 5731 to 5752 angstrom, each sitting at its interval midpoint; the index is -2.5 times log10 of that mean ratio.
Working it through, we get 0.021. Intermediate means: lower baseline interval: 13.8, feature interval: 13.6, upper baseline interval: 14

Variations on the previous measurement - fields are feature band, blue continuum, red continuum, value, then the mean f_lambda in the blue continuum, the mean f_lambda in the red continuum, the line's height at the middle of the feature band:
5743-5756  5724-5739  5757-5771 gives 0.02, 14.1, 14.1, 14.1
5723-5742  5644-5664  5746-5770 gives -0.02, 13.8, 13.9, 13.9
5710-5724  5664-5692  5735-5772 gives 0.05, 13.9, 14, 13.9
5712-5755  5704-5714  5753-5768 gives -0.03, 13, 14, 13.5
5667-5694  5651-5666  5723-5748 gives -0.01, 13.7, 14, 13.8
